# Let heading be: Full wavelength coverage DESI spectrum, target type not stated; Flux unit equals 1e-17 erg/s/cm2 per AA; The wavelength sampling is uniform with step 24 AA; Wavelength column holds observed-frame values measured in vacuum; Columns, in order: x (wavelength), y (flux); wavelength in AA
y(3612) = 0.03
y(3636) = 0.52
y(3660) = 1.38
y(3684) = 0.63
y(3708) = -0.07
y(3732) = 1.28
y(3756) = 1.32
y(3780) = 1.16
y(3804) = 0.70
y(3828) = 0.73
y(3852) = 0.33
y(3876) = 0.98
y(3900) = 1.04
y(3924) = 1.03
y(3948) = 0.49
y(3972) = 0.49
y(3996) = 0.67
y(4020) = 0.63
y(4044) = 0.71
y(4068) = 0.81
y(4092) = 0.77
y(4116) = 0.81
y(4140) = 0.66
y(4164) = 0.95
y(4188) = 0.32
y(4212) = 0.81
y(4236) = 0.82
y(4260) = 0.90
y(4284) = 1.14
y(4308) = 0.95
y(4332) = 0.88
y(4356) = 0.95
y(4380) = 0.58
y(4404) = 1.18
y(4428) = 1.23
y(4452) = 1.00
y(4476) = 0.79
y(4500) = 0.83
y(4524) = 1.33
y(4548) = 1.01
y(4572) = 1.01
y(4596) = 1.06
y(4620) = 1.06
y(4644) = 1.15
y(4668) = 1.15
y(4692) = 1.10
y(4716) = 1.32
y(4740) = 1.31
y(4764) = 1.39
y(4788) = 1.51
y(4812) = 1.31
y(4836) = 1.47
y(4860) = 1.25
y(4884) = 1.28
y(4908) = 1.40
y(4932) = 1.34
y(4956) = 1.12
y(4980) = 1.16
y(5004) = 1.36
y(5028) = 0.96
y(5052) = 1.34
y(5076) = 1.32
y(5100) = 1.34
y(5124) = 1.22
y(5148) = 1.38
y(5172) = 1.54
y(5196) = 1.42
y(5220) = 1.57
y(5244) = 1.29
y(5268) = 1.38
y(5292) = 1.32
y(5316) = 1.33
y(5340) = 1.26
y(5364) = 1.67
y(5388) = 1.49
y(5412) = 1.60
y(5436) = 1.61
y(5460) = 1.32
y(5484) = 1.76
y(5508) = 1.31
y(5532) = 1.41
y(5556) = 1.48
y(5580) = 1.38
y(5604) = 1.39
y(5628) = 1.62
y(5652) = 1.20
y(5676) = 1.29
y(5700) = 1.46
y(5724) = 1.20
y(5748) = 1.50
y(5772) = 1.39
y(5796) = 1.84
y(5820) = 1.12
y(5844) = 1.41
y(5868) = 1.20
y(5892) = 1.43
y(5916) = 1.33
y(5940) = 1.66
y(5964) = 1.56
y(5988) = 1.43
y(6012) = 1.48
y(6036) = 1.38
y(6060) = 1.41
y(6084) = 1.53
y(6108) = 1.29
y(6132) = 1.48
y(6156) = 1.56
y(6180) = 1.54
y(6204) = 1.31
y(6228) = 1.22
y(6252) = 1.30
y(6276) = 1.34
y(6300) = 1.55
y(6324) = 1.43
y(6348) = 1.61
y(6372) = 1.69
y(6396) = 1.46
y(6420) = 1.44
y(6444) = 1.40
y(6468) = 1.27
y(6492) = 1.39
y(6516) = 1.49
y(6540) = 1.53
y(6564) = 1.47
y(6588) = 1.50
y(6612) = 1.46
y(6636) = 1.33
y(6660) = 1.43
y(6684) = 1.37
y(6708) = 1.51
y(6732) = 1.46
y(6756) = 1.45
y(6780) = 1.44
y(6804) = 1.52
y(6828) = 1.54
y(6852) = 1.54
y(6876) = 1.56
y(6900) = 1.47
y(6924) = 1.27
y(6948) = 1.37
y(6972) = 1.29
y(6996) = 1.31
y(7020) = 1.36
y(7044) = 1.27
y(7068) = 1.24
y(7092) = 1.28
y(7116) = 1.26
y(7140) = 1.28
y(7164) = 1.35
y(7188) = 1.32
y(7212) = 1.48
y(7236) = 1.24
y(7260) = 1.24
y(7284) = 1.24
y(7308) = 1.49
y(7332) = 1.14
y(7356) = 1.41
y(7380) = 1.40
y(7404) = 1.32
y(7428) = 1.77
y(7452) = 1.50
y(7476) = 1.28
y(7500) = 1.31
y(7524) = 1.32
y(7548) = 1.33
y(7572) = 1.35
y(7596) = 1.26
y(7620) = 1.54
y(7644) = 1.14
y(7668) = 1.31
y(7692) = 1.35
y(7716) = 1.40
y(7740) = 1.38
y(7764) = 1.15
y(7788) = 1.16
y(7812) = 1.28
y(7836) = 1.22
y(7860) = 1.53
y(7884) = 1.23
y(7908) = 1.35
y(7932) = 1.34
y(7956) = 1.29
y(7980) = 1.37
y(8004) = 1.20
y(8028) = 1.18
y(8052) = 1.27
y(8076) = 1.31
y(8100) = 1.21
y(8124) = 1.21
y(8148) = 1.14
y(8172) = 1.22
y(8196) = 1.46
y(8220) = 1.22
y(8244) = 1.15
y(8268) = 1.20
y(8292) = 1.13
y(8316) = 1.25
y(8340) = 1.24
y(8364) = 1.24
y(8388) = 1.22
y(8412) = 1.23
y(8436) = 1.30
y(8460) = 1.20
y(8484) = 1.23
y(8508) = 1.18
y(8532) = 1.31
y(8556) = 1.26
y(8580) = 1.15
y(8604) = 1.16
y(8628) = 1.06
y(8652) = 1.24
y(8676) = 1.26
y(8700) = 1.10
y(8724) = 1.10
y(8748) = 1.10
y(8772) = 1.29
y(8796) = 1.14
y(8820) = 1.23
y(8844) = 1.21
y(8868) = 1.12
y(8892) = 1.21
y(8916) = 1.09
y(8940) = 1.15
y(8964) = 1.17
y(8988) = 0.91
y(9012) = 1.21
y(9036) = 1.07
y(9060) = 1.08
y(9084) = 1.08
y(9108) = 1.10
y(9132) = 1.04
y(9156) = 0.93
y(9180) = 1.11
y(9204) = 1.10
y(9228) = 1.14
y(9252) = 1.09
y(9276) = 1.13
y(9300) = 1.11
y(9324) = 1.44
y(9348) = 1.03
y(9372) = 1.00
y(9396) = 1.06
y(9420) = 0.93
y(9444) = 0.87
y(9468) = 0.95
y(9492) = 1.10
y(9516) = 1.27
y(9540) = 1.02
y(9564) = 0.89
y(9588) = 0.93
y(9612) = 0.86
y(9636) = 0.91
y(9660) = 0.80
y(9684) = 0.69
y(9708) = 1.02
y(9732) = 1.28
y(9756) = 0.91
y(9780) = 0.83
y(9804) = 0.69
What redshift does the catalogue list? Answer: 0.133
